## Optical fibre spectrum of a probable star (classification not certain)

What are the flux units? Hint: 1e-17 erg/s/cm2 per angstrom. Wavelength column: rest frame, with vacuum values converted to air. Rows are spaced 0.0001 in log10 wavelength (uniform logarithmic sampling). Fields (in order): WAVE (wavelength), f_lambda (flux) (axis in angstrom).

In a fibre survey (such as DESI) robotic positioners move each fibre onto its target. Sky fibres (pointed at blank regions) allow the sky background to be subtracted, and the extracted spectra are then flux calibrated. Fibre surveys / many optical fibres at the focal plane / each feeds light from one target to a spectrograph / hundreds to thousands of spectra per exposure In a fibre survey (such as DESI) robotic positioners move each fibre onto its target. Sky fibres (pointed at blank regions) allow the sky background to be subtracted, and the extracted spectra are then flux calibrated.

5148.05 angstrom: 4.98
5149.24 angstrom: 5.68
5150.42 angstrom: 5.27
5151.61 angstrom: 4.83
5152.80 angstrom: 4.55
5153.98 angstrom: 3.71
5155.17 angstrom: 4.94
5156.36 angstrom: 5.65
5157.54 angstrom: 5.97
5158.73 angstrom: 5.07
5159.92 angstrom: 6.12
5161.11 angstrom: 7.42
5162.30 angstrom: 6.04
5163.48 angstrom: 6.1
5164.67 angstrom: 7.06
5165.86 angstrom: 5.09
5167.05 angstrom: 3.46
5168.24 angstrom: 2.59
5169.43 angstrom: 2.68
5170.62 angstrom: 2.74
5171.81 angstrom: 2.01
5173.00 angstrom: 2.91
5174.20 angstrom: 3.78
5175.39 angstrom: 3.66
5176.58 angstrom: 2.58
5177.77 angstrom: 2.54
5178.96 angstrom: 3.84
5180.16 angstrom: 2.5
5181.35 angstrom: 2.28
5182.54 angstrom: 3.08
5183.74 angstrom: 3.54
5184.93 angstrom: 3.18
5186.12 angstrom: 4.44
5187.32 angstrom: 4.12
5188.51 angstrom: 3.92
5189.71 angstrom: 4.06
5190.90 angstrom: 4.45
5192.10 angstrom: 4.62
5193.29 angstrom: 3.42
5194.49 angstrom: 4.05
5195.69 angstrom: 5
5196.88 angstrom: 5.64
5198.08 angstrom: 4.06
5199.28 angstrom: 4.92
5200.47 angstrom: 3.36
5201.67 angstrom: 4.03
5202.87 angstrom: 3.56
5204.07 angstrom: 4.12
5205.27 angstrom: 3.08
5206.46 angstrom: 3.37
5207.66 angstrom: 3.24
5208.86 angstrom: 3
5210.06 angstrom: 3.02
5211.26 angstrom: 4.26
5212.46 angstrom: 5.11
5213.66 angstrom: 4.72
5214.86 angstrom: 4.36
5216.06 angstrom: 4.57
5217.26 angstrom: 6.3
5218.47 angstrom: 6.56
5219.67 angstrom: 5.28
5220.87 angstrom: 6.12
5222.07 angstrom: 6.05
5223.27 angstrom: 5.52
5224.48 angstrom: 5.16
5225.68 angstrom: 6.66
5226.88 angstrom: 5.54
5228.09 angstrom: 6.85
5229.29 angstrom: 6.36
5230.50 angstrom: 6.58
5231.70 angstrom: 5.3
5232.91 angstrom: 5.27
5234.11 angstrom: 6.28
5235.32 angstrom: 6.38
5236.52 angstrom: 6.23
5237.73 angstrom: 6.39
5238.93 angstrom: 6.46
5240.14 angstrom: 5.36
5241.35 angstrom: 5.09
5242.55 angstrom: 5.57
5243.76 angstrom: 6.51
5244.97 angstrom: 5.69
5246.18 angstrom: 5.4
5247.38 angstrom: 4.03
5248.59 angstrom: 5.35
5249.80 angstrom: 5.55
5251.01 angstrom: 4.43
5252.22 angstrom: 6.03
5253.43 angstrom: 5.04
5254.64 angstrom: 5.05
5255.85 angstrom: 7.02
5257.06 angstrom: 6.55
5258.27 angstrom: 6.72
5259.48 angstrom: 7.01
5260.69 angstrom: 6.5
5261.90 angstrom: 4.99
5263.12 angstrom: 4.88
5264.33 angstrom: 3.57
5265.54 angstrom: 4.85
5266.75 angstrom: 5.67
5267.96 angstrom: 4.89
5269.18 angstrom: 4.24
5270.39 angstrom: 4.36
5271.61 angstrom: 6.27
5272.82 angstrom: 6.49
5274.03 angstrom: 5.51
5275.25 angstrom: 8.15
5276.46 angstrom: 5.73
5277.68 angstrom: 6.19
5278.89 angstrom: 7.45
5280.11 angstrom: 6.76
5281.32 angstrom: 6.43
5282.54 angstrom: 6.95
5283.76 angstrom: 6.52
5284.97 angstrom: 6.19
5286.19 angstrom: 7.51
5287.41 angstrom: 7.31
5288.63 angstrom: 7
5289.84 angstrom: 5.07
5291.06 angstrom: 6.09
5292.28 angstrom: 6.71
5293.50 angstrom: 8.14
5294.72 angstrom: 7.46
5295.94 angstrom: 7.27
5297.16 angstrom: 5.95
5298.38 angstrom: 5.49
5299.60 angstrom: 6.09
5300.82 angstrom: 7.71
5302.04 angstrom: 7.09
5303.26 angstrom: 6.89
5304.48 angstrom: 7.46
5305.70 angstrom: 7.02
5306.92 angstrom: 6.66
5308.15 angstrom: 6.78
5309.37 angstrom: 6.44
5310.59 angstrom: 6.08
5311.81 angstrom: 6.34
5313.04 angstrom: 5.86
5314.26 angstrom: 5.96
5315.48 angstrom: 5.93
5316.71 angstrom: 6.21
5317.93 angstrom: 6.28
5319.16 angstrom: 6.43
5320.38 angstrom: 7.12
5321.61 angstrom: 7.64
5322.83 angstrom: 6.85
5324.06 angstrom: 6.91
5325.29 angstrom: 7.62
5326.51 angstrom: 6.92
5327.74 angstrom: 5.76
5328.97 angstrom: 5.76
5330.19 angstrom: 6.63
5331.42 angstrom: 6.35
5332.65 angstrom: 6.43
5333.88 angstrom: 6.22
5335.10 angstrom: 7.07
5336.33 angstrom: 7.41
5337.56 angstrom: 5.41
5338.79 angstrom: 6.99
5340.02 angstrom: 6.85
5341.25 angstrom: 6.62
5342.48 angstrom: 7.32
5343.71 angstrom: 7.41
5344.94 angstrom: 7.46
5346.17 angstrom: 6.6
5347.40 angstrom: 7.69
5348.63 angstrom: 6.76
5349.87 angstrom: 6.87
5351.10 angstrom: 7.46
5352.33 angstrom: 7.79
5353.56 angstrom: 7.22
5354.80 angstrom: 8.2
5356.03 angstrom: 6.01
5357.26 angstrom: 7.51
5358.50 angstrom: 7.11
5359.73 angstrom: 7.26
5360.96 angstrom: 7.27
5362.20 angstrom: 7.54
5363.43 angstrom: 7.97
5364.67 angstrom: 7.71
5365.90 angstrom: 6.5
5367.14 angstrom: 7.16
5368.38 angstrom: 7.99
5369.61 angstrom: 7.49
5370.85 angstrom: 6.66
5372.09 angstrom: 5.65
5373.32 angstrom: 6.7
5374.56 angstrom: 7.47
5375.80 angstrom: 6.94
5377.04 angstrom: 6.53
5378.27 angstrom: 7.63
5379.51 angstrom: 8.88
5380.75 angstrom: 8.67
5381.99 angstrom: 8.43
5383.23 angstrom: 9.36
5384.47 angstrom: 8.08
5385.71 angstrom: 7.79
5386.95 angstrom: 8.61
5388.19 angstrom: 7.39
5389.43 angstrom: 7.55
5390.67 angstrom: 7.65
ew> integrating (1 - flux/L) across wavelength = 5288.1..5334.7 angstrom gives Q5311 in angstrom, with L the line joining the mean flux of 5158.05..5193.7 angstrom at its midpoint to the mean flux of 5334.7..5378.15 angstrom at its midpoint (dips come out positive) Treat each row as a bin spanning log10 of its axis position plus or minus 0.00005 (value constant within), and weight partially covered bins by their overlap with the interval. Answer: -2.0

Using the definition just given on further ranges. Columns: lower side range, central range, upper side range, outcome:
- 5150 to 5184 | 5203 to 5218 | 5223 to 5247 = 3.4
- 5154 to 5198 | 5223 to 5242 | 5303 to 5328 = -3.0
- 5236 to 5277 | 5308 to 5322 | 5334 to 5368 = 0.4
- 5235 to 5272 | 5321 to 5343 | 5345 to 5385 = 0.5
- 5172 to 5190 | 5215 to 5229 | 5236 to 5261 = -2.9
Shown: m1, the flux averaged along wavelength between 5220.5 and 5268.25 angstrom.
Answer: 5.73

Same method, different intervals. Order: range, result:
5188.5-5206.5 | 4.13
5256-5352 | 6.5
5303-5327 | 6.67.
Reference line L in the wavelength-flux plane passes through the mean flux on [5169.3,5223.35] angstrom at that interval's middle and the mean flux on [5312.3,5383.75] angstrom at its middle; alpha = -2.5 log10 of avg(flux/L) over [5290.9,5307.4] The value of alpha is -0.14 mag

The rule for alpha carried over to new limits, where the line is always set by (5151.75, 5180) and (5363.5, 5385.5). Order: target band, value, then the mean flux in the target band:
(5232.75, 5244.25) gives -0.10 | 5.98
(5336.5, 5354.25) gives 0.01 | 7.04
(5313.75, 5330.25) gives 0.03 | 6.58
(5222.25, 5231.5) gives -0.15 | 6.06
